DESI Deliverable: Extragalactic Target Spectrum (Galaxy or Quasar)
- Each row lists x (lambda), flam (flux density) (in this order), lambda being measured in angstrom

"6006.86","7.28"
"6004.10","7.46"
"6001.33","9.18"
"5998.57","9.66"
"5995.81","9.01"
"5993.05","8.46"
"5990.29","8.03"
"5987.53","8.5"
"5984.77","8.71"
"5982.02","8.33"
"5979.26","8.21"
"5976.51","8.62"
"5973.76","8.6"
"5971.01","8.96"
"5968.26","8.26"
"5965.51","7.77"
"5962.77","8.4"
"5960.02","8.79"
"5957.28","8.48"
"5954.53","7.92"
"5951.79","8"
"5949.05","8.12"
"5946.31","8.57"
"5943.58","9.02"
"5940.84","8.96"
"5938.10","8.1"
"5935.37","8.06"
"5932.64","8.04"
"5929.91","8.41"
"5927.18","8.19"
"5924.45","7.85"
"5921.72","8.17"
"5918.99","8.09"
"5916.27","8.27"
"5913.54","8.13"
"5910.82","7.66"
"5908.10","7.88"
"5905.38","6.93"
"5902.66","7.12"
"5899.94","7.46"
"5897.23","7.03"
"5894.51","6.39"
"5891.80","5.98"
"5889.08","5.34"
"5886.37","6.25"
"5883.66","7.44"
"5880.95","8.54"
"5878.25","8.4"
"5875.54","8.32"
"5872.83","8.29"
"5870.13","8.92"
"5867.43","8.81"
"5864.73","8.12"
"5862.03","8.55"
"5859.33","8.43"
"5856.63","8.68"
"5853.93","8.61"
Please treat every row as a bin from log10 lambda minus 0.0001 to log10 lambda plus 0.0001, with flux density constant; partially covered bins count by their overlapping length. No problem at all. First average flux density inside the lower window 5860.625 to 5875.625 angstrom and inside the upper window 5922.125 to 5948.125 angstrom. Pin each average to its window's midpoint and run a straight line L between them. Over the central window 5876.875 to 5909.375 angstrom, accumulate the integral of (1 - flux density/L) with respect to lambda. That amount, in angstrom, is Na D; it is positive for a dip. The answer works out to 5.4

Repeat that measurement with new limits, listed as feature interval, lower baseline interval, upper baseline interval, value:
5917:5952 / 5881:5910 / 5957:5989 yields -2.8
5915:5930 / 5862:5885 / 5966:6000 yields 0.6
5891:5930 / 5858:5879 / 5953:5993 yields 4.1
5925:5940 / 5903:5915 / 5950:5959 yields -0.5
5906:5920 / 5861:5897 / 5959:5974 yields 0.0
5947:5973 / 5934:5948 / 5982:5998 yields 0.7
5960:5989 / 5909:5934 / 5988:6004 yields 0.3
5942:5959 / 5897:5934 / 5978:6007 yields -0.5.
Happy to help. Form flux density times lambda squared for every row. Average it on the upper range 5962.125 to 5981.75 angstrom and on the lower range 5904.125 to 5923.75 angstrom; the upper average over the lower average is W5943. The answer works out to 1.09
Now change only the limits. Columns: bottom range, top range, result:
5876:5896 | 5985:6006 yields 1.28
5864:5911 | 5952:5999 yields 1.17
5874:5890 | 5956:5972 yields 1.16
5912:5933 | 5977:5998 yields 1.07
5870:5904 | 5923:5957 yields 1.16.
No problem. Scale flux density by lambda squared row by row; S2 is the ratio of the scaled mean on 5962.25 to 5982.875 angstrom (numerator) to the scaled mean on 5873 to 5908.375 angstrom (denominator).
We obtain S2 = 1.20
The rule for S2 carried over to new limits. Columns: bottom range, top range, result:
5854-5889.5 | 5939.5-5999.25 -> 1.09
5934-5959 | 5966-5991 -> 1.02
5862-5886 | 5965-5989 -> 1.06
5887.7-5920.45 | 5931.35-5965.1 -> 1.18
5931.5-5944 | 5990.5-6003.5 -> 1.08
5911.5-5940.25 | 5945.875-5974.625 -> 1.04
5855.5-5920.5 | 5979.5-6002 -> 1.17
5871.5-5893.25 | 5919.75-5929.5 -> 1.12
